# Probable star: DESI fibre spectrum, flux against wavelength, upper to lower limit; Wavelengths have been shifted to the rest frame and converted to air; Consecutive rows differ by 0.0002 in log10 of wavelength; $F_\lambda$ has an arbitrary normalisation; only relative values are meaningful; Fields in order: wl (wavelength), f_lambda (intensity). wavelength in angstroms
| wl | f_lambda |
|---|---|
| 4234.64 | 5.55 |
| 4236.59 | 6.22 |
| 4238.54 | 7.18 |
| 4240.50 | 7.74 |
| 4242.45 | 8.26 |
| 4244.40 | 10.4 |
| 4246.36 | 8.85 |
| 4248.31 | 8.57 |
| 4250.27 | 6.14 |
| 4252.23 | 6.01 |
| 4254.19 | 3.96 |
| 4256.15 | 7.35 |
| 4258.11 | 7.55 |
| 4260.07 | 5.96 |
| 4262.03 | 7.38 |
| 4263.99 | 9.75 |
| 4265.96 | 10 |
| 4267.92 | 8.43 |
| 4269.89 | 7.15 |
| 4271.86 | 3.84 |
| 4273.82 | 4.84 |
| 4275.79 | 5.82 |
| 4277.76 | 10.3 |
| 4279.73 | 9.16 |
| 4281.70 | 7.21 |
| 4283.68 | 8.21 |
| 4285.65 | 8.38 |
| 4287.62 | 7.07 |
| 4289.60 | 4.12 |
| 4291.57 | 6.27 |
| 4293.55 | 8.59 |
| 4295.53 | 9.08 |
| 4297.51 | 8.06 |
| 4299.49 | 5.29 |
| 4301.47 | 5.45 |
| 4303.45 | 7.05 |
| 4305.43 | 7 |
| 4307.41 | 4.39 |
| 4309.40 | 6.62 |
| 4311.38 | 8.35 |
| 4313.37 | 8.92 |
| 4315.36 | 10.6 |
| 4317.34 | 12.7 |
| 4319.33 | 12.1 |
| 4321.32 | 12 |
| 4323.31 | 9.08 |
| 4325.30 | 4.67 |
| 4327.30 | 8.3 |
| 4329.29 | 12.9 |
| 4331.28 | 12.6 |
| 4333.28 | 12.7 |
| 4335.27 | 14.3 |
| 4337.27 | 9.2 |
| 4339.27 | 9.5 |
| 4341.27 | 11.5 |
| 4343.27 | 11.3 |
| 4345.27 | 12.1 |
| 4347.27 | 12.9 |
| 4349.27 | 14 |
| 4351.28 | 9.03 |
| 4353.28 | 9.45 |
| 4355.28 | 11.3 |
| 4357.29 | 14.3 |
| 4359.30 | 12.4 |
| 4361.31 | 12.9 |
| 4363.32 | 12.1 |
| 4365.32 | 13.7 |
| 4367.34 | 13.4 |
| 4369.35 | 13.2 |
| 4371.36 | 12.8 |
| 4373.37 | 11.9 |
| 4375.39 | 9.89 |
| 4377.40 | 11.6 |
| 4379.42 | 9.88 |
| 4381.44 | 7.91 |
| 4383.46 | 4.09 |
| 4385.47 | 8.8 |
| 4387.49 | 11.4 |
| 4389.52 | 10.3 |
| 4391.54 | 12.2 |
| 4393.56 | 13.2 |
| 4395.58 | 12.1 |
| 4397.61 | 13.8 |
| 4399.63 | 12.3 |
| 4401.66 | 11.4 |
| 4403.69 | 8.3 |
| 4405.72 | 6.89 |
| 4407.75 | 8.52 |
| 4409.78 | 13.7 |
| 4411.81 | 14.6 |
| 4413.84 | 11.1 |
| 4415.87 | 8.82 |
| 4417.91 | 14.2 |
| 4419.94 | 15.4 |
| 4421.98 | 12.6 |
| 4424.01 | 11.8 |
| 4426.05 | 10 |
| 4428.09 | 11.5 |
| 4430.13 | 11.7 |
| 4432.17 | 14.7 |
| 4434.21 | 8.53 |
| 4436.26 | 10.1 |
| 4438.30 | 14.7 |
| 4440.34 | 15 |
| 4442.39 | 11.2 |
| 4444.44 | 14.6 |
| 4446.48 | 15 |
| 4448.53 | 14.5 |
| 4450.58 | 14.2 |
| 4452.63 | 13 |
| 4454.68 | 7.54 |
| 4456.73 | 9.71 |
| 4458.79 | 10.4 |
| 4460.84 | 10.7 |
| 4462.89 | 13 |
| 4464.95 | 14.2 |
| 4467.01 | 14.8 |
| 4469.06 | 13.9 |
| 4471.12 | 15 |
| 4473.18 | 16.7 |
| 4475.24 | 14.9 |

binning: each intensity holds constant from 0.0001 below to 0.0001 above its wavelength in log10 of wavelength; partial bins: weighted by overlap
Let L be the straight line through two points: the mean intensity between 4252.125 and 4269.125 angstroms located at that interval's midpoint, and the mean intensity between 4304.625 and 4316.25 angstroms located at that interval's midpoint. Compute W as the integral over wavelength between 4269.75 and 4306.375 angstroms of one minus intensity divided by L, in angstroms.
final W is 2.7 angstroms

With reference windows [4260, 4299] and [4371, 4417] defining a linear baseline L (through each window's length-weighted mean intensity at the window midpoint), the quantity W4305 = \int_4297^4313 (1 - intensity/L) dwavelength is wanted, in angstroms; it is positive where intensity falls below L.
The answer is 3.2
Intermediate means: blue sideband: 7.49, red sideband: 10.7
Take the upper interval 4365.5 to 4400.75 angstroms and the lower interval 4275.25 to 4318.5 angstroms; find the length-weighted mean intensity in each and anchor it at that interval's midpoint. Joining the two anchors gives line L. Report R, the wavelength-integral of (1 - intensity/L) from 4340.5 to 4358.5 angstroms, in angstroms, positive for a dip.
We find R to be -3.6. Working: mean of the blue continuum 7.7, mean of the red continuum 11.2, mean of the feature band 11.8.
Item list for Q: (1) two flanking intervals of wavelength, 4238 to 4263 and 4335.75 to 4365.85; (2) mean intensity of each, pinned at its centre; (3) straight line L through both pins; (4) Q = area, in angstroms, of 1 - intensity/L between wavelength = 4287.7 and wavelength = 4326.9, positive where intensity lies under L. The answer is 7.82 angstroms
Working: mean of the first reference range 7.34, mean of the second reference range 11.7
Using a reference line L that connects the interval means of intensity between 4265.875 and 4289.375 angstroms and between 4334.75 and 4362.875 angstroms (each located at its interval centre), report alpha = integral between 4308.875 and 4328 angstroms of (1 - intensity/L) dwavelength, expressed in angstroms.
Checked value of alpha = 0.8 angstroms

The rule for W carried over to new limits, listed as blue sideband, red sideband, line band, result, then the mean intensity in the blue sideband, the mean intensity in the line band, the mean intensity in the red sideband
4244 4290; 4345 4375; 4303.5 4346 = 2.2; 7.35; 9.96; 12.3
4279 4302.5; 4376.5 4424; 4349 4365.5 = -4.2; 7.22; 12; 11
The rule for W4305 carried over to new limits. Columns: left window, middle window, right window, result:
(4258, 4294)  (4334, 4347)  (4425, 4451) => -2.7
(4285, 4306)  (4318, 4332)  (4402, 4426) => -3.9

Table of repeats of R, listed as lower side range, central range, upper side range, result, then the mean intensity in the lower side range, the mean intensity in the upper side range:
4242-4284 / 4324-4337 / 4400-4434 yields -2.1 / 7.48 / 11.5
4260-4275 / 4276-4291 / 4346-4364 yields 0.8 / 7.23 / 12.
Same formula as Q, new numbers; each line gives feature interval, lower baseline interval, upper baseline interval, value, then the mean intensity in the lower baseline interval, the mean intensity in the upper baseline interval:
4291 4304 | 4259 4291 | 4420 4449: 1.50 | 7.34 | 12.6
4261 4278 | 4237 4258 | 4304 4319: 0.88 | 7.41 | 8.5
